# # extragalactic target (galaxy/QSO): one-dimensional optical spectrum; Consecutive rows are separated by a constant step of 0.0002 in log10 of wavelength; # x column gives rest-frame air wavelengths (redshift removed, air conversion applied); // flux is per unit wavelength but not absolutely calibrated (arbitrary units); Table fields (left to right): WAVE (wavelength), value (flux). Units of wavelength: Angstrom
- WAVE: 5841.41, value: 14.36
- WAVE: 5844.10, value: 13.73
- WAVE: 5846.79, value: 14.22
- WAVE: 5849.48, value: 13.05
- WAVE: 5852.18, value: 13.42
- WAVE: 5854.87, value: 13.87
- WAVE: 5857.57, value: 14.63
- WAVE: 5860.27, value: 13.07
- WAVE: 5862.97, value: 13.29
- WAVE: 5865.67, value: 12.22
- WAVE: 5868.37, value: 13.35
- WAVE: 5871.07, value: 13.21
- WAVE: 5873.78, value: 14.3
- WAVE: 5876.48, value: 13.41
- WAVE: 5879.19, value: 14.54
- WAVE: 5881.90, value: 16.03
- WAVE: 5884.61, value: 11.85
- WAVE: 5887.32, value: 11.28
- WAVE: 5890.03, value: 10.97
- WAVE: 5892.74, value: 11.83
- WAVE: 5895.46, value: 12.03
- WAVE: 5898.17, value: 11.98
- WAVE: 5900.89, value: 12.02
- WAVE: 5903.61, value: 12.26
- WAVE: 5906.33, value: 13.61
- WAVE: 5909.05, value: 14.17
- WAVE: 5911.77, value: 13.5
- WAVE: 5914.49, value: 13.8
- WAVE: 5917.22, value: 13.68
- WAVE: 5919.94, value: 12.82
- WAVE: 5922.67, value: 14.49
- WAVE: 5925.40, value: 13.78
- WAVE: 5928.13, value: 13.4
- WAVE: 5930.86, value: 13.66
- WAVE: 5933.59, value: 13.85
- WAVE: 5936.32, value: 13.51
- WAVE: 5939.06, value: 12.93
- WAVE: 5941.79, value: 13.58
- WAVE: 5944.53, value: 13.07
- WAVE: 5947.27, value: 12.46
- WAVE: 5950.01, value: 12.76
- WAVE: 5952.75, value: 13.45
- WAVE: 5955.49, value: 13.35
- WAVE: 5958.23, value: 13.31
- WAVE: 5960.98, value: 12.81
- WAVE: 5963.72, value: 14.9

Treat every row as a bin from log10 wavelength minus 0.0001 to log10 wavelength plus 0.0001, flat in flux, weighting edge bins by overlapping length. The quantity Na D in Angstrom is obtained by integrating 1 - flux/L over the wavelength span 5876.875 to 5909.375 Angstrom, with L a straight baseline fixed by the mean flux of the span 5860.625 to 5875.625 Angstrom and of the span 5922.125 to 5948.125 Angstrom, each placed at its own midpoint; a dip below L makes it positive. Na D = 1.6 Angstrom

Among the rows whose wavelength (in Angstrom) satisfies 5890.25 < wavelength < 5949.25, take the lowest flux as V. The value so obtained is 11.83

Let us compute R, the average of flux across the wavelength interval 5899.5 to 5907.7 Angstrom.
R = 12.6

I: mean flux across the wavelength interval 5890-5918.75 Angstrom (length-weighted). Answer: 12.8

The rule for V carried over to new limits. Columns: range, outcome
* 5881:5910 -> 10.97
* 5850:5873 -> 12.22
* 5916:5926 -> 12.82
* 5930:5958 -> 12.46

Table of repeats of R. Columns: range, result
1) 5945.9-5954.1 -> 12.9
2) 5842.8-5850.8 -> 13.7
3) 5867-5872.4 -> 13.3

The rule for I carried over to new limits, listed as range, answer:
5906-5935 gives 13.7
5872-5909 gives 12.8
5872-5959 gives 13.2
